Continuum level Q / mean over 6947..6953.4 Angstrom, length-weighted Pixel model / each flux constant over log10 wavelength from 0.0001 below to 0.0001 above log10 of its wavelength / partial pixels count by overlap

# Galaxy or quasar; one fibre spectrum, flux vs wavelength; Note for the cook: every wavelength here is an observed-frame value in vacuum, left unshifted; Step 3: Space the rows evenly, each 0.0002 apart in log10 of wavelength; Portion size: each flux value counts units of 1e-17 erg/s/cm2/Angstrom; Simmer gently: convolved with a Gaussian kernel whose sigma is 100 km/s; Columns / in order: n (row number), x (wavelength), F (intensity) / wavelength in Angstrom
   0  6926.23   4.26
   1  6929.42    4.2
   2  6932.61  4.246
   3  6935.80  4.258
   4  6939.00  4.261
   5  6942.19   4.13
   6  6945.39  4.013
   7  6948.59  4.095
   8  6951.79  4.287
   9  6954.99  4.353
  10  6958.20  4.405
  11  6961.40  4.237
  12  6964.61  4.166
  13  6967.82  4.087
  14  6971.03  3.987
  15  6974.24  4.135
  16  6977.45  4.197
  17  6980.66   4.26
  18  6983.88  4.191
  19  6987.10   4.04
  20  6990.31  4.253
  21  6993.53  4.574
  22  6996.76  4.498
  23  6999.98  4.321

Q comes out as 4.19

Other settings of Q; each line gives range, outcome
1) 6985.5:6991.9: 4.15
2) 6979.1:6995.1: 4.26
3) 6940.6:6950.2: 4.08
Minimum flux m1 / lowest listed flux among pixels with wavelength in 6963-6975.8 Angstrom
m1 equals 3.987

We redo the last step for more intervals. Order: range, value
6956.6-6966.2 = 4.166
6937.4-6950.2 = 4.013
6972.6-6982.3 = 4.135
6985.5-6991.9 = 4.04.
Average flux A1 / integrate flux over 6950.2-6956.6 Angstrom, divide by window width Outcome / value 4.32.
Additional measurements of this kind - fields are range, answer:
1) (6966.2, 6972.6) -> 4.04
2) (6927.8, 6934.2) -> 4.22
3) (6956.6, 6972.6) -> 4.18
